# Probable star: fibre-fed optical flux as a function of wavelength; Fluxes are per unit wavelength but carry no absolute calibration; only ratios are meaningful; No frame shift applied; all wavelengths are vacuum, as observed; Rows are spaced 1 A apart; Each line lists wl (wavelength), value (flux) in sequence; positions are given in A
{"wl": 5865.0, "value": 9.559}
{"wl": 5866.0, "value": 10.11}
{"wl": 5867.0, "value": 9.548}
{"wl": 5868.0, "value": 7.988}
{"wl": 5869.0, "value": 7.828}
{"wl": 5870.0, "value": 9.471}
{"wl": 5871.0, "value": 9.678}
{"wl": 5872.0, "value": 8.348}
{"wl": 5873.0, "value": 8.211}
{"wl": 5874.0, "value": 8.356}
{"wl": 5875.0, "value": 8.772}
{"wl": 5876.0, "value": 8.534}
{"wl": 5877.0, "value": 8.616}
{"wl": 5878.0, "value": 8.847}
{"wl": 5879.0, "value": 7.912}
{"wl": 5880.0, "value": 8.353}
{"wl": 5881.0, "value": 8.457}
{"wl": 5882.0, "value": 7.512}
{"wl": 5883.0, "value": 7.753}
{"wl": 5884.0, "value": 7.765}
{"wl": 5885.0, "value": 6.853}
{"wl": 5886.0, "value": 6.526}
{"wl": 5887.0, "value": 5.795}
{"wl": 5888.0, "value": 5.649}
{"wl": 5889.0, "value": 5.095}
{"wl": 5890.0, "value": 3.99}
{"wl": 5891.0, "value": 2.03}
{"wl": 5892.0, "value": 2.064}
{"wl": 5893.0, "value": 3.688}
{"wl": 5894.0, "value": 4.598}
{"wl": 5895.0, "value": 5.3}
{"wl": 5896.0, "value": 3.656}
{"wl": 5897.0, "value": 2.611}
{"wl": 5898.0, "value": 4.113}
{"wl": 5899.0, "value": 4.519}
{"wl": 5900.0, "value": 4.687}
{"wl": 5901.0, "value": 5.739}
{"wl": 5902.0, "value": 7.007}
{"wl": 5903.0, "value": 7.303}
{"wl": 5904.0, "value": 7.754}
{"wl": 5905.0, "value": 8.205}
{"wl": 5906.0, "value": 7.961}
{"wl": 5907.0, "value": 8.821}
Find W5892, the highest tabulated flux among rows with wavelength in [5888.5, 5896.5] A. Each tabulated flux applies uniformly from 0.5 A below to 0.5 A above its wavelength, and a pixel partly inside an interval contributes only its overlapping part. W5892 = 5.3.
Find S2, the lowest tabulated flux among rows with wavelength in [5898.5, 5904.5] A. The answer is 4.519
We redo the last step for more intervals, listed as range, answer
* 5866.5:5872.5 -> 7.828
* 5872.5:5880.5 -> 7.912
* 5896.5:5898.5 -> 2.611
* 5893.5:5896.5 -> 3.656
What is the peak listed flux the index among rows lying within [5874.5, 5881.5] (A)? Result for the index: 8.847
